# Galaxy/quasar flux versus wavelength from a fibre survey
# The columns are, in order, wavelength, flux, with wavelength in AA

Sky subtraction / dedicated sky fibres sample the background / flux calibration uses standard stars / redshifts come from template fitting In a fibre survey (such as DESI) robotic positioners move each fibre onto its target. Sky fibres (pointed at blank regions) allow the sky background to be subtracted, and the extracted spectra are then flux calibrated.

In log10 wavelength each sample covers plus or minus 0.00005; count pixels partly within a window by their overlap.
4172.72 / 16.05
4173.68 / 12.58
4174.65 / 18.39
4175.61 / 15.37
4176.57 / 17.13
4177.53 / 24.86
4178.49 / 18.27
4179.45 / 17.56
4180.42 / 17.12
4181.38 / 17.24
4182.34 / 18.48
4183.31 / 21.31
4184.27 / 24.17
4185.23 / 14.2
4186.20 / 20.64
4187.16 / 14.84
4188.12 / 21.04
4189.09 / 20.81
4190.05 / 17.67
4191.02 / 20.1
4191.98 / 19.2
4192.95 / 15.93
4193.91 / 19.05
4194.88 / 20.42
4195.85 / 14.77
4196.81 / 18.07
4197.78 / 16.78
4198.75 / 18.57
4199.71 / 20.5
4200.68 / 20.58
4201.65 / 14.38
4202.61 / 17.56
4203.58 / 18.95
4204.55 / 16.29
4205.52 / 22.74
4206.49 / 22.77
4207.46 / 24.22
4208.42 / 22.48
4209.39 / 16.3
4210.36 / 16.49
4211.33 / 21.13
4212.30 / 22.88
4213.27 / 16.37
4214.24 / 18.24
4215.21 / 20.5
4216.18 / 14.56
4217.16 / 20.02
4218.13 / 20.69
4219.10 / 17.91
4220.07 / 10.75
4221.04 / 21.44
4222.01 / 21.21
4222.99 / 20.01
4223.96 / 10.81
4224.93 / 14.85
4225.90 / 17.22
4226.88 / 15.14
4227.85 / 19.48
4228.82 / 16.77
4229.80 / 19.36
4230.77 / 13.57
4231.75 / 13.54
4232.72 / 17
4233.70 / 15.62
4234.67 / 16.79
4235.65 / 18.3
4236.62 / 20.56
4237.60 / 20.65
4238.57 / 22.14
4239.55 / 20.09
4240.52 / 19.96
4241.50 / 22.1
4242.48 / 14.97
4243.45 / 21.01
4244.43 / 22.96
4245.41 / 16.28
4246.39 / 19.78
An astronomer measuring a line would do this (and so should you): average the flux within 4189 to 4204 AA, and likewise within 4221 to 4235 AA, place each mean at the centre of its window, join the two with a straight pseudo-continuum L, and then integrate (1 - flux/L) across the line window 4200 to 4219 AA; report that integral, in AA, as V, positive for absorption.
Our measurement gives -1.8 AA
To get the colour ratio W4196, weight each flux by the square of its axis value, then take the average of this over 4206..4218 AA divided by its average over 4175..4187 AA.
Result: 1.1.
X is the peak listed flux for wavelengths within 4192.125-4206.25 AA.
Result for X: 22.74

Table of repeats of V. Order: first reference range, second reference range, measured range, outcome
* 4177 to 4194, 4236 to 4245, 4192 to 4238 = 3.8 AA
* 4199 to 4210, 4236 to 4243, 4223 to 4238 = 2.4 AA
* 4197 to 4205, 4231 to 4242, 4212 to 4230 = 0.6 AA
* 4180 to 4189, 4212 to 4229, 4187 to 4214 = -1.0 AA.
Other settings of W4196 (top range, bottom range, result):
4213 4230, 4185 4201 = 0.96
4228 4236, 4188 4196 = 0.89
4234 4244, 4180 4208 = 1.06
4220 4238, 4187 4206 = 0.94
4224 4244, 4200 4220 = 0.94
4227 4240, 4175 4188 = 0.99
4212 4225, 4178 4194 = 0.97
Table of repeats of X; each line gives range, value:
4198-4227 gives 24.22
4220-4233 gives 21.44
